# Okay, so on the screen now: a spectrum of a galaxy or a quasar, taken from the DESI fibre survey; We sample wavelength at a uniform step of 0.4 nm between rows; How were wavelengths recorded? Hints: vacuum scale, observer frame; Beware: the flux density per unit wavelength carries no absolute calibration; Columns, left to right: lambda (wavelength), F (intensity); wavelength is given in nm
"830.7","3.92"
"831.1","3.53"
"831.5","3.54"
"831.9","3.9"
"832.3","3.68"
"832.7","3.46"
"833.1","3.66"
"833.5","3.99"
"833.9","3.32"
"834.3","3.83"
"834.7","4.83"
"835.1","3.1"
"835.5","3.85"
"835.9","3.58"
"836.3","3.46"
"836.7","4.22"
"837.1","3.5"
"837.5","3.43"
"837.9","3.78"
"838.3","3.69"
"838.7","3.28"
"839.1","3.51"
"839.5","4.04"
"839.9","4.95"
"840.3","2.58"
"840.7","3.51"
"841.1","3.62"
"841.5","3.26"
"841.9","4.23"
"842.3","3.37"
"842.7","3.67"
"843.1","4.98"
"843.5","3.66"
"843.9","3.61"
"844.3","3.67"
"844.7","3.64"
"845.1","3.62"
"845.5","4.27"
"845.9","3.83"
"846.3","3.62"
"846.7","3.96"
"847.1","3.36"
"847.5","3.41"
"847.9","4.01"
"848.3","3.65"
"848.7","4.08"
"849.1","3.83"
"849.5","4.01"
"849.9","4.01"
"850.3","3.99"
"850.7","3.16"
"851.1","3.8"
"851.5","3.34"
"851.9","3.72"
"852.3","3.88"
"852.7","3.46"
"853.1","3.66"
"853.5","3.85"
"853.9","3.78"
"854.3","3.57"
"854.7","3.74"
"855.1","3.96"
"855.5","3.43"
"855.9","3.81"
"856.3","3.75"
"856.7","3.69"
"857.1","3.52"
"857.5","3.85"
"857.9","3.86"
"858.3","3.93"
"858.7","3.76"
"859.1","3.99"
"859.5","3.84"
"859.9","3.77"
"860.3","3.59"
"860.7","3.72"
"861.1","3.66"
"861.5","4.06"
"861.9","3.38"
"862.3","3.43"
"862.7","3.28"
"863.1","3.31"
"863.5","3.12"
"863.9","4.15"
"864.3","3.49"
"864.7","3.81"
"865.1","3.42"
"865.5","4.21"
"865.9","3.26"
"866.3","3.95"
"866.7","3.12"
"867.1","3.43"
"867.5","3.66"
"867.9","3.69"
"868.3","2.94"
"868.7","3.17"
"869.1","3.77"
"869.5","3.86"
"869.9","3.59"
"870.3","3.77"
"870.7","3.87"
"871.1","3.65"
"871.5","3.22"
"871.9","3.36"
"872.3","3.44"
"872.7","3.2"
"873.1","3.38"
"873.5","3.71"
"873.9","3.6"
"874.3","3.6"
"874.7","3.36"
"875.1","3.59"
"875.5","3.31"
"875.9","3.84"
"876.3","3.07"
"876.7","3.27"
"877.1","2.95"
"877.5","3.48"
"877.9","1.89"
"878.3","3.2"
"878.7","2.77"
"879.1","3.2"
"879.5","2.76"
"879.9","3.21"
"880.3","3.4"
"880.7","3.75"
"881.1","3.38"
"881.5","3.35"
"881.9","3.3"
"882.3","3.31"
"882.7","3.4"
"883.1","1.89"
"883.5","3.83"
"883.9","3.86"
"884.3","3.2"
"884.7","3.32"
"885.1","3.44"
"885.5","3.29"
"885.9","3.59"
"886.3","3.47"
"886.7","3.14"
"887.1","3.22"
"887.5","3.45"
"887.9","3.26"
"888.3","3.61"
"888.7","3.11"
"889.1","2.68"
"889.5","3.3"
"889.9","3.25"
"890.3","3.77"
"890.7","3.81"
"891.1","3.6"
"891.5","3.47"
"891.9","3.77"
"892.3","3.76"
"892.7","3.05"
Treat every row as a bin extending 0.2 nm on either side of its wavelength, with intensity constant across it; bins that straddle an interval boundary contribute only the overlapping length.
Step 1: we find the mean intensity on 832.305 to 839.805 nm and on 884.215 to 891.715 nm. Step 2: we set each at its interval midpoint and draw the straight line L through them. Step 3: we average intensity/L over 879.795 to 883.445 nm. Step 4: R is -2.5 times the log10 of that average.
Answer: 0.05 mag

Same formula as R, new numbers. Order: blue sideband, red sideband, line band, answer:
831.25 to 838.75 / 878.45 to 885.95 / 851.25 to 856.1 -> -0.047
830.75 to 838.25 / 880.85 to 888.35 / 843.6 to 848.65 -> -0.033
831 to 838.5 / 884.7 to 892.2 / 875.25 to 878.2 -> 0.113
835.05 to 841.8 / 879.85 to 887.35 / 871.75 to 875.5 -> -0.020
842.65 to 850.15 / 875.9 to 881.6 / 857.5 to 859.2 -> -0.085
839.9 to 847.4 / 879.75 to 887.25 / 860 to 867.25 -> -0.016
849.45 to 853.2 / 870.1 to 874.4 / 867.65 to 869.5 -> 0.032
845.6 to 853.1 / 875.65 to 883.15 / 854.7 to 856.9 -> -0.035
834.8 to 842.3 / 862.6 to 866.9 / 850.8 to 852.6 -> -0.011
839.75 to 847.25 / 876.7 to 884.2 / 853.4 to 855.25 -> -0.056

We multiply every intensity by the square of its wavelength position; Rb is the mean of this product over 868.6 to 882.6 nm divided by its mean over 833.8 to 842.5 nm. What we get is 1.00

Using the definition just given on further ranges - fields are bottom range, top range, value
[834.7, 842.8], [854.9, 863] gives 1.06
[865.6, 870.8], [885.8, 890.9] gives 0.99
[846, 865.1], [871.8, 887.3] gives 0.94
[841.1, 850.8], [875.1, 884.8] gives 0.92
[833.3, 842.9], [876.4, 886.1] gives 0.96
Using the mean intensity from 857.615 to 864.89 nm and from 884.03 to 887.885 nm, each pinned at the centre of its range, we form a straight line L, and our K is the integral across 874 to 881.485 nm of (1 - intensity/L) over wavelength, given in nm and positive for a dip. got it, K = 0.49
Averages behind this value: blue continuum 3.68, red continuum 3.35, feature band 3.23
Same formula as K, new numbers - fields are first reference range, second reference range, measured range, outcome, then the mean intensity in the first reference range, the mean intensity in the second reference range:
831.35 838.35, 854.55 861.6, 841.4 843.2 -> -0.07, 3.71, 3.77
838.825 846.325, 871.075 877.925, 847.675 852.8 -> -0.14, 3.77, 3.36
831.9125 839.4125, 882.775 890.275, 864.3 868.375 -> -0.14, 3.69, 3.29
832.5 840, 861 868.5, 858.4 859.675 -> -0.10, 3.75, 3.54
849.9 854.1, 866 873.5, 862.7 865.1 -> 0.02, 3.68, 3.51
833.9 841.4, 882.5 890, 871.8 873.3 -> 0.02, 3.69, 3.28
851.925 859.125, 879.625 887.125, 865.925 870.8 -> 0.00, 3.74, 3.33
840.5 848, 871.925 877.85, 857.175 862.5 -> -0.29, 3.75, 3.37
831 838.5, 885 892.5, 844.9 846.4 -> -0.08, 3.7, 3.42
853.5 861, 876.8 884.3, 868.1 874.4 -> -0.20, 3.75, 3.17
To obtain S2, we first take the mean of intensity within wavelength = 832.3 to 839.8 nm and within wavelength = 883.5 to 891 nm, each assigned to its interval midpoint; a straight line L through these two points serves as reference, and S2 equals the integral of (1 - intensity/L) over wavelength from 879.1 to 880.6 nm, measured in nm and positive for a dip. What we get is 0.114 nm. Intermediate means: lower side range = 3.71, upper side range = 3.39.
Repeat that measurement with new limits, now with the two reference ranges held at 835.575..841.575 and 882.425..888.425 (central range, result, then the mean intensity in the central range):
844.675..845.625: -0.07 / 3.85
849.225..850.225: -0.12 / 3.99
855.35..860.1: -0.35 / 3.77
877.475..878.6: 0.21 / 2.75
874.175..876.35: -0.06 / 3.48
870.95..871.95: 0.00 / 3.41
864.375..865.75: -0.12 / 3.76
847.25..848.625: -0.05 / 3.71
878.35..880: 0.19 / 2.99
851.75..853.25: -0.06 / 3.68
